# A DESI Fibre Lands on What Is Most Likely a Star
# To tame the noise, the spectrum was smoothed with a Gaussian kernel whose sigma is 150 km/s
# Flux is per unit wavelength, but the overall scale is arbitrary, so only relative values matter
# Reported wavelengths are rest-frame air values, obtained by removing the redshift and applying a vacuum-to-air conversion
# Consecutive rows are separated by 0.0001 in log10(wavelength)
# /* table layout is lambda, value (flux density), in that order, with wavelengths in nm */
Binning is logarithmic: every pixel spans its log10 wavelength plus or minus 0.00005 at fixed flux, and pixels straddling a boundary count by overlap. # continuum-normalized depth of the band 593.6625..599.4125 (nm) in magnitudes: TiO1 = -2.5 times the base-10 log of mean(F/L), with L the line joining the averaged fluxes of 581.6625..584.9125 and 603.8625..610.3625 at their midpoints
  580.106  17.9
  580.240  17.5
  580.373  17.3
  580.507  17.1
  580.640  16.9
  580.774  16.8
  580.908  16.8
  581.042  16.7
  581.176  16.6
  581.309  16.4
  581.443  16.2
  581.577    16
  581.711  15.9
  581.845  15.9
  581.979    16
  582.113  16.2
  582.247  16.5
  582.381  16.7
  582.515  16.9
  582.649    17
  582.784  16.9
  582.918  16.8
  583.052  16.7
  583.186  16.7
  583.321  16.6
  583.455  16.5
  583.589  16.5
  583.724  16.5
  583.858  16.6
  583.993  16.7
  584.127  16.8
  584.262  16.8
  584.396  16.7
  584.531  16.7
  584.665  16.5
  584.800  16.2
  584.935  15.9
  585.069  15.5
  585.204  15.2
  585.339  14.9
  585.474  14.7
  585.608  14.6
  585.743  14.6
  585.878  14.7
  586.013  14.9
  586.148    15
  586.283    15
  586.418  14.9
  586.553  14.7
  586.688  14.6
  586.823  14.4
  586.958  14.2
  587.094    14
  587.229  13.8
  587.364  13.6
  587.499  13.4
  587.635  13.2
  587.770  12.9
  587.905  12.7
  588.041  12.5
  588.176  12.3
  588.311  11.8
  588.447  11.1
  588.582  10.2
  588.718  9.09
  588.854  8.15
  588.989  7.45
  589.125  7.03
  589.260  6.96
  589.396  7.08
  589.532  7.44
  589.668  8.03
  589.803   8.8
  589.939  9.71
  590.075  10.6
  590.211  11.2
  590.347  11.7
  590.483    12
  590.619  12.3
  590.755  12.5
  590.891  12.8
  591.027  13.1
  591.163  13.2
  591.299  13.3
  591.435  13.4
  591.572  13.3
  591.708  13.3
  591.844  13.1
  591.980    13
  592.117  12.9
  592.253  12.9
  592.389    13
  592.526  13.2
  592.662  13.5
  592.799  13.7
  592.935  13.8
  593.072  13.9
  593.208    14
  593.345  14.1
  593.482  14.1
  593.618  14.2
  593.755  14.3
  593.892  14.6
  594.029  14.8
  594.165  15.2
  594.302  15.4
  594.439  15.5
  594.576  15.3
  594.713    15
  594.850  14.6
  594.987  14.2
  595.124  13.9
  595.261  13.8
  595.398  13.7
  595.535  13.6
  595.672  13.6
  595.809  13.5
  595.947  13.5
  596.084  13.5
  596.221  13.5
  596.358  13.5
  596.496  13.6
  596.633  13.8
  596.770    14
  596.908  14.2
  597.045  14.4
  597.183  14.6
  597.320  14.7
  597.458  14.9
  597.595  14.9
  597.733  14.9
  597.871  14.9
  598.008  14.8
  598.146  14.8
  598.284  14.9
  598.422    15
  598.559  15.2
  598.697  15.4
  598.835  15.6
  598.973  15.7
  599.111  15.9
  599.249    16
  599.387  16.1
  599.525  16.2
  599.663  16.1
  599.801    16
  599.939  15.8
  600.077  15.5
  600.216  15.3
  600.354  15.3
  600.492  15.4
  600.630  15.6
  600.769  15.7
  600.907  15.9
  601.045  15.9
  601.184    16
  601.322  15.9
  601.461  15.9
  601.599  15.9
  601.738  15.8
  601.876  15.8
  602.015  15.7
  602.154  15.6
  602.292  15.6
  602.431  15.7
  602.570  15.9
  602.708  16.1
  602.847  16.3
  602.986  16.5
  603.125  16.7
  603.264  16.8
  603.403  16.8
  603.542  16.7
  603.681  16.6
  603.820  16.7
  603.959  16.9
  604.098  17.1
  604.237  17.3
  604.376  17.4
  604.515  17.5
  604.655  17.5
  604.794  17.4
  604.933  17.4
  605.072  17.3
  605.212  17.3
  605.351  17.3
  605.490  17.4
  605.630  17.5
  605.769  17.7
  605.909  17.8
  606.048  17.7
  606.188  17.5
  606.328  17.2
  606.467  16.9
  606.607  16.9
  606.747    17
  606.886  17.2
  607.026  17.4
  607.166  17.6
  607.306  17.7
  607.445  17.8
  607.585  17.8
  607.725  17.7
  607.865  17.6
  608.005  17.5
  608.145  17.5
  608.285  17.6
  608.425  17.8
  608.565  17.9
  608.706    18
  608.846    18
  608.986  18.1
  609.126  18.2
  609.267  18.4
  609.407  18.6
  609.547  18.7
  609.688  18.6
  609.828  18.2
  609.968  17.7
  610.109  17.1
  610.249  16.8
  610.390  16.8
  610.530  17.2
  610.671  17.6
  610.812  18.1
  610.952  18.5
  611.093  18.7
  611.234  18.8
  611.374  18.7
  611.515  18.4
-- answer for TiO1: 0.174 mag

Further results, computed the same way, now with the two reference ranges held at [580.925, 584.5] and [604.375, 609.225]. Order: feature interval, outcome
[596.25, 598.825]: 0.176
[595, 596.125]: 0.242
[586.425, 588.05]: 0.213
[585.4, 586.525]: 0.129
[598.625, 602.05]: 0.099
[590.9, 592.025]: 0.268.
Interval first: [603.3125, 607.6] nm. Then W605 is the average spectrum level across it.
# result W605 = 17.3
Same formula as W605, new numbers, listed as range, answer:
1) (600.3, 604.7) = 16.3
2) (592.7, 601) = 14.7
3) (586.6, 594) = 12.2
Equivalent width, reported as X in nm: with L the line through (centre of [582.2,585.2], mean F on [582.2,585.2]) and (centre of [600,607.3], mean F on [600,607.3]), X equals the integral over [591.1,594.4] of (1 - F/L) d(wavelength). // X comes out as 0.558 nm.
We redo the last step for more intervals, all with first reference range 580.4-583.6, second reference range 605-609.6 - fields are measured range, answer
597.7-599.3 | 0.19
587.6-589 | 0.47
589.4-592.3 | 0.89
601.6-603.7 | 0.16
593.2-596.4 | 0.54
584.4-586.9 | 0.23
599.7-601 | 0.13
